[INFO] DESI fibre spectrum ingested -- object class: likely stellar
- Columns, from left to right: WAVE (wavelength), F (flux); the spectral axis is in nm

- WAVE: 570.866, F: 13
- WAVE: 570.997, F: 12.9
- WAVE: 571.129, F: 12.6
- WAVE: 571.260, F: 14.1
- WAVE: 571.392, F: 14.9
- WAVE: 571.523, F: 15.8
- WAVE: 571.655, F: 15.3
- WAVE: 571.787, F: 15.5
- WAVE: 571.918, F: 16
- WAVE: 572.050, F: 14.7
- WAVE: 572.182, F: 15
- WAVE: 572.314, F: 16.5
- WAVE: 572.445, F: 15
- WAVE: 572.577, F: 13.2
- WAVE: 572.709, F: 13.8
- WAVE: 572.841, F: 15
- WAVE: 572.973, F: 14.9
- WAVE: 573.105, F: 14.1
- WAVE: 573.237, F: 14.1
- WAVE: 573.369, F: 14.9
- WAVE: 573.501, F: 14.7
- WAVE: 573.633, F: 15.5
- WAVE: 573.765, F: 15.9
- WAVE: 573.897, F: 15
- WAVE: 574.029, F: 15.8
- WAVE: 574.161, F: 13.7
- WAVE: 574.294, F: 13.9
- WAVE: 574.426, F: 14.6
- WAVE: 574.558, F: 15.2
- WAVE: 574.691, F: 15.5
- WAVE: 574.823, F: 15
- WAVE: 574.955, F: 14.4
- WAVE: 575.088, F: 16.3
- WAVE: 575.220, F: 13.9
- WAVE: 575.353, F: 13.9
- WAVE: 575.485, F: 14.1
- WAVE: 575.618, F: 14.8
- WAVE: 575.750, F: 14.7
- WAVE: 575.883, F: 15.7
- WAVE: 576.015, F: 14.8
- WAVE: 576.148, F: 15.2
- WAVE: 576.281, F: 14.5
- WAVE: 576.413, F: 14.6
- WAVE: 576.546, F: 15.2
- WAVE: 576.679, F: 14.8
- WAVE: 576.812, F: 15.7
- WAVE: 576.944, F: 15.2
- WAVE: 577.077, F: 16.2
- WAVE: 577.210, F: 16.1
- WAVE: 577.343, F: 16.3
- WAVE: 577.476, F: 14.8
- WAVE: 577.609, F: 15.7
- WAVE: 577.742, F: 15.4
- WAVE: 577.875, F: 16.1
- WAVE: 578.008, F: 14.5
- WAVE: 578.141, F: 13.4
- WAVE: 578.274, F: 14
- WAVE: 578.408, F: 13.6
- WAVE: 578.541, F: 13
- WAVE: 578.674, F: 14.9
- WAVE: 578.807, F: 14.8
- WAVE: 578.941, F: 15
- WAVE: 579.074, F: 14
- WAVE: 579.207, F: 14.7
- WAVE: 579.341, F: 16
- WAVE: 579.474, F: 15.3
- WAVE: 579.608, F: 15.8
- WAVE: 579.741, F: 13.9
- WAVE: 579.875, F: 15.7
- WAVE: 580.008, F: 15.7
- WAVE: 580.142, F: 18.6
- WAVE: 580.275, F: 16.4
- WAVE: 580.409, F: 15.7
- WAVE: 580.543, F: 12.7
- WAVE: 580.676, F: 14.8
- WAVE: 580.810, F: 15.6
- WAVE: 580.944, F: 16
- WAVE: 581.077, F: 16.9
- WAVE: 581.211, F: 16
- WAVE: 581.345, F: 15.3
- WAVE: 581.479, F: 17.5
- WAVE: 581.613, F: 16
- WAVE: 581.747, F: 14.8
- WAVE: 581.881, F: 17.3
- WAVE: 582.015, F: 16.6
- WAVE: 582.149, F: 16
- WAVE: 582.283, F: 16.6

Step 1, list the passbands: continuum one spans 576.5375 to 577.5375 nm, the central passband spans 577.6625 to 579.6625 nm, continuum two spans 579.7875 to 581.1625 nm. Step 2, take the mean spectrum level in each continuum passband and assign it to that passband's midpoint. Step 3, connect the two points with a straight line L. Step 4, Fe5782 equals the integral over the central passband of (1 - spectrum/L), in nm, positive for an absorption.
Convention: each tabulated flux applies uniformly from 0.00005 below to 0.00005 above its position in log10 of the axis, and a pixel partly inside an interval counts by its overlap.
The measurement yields 0.12 nm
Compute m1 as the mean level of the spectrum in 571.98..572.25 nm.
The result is 14.8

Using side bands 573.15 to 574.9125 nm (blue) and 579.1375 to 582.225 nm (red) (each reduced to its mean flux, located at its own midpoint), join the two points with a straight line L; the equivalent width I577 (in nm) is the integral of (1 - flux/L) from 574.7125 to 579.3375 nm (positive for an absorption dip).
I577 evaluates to 0.13 nm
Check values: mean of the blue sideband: 14.9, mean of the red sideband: 15.8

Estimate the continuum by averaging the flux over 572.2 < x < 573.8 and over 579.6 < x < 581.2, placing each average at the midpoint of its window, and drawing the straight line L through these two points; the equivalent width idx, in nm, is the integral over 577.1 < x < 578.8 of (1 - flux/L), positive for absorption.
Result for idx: 0.06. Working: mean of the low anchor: 14.8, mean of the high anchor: 15.7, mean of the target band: 14.9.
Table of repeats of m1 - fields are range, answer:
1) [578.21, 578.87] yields 14.1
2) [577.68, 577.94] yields 15.8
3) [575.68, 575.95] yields 15.2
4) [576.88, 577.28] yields 15.8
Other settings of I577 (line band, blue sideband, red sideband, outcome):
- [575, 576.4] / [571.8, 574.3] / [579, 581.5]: 0.03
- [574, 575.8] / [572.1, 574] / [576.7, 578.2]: 0.05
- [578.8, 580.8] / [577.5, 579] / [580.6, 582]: 0.00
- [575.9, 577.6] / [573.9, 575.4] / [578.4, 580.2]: -0.04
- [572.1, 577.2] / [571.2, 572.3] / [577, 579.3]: 0.06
